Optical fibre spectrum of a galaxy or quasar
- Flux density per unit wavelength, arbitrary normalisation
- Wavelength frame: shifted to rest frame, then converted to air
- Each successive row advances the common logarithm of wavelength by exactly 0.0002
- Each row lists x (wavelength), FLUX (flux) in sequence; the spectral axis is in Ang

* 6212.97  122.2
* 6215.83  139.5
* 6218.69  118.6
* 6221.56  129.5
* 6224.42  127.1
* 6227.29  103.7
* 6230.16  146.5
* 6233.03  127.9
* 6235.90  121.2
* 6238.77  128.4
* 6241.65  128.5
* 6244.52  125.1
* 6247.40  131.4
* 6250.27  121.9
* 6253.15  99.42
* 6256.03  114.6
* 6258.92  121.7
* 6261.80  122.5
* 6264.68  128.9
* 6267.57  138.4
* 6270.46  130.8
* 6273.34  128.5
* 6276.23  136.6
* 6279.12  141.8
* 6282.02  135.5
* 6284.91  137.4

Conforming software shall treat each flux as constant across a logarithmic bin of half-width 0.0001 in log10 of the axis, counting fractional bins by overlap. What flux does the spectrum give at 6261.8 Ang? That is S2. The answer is 122.5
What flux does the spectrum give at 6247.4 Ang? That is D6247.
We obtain 131.4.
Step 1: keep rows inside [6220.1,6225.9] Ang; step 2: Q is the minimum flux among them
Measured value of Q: 127.1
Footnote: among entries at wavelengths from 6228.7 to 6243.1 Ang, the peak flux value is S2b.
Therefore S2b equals 146.5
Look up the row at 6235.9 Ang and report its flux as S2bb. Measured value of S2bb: 121.2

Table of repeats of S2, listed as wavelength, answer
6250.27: 121.9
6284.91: 137.4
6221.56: 129.5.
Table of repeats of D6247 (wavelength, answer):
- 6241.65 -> 128.5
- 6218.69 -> 118.6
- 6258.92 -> 121.7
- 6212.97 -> 122.2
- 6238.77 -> 128.4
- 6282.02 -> 135.5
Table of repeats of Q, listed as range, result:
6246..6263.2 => 99.42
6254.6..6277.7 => 114.6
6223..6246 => 103.7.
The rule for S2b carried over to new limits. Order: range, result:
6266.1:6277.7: 138.4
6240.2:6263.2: 131.4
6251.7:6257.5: 114.6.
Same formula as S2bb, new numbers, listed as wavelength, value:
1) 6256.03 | 114.6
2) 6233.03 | 127.9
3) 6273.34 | 128.5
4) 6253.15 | 99.42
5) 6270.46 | 130.8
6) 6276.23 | 136.6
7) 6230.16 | 146.5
